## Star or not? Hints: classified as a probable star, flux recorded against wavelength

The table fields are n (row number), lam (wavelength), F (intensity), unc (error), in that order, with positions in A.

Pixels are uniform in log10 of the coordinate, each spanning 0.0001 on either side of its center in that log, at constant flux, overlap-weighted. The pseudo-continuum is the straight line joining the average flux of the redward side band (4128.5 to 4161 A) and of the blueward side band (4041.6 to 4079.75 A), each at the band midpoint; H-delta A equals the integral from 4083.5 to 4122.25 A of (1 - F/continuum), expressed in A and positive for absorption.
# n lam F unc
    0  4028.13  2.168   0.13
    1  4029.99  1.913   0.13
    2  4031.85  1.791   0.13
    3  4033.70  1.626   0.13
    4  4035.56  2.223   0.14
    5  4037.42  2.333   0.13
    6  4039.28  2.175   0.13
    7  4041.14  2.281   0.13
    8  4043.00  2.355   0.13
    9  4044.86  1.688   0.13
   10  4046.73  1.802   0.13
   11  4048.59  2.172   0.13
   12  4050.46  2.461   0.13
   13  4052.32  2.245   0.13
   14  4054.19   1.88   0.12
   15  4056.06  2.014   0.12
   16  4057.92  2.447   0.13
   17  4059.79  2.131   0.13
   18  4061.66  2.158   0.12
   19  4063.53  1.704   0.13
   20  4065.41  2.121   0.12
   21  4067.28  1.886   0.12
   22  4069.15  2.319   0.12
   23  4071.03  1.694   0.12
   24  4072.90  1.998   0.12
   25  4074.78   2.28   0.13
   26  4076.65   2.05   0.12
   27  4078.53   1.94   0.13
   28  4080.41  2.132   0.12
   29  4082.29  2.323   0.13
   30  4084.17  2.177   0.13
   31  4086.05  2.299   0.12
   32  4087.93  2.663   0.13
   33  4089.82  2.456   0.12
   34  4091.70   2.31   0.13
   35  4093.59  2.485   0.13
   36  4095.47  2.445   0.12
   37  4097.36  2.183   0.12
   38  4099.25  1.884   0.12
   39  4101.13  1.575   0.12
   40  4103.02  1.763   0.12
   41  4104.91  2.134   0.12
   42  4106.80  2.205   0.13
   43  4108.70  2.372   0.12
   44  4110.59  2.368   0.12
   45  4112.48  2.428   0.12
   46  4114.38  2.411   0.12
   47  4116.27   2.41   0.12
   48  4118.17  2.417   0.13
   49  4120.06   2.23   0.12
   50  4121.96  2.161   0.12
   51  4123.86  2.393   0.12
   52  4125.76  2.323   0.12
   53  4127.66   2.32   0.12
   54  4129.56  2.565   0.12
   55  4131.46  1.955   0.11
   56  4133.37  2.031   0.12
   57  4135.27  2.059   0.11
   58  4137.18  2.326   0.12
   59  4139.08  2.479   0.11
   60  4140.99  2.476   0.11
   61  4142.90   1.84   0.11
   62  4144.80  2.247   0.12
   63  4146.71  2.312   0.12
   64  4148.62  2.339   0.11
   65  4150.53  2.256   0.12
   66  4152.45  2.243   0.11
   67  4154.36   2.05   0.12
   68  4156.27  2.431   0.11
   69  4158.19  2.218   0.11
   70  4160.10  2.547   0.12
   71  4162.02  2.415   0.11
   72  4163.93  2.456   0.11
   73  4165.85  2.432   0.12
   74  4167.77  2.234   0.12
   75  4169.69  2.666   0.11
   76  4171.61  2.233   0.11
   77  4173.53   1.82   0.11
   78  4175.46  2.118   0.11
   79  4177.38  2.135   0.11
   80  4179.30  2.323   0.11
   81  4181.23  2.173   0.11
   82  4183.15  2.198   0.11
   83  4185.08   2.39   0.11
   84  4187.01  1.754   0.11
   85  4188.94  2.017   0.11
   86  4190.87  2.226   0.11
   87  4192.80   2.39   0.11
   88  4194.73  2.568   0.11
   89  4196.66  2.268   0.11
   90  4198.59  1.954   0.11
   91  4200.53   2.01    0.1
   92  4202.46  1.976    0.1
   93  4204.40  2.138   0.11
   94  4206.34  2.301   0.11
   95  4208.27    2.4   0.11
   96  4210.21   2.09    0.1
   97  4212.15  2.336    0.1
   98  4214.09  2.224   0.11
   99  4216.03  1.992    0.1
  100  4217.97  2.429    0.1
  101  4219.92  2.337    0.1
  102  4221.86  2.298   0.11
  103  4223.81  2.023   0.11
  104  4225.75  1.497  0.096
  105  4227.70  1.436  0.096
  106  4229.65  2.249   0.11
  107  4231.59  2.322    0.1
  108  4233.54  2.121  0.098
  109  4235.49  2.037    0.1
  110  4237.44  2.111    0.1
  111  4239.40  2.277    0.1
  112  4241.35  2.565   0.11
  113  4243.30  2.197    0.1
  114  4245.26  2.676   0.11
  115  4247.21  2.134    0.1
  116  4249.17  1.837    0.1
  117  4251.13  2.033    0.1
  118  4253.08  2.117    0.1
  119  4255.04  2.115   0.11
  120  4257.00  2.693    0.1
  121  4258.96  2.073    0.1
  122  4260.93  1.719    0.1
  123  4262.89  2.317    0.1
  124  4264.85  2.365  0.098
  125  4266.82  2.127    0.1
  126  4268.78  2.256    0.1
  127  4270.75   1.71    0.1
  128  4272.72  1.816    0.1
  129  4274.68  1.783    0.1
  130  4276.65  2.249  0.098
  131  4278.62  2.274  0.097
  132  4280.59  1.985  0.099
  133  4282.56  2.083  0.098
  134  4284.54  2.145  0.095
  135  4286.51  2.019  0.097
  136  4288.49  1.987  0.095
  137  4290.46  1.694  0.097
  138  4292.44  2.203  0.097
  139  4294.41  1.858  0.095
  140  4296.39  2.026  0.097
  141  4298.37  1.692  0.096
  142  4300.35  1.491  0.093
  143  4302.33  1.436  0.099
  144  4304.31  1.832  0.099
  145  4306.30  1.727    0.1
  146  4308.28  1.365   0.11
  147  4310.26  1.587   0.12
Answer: -1.7 A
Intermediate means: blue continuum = 2.07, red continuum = 2.26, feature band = 2.26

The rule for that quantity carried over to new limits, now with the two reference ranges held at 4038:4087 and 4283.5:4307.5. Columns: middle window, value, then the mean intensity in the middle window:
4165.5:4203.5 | -4.3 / 2.19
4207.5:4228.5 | -1.9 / 2.1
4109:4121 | -1.9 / 2.38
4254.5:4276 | -2.5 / 2.09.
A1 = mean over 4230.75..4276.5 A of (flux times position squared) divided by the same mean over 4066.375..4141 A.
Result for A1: 1.04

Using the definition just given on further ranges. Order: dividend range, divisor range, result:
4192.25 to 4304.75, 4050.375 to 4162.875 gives 1.01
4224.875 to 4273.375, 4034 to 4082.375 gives 1.11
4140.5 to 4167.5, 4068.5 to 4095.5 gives 1.07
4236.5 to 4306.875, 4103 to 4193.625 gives 0.96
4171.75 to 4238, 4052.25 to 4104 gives 1.07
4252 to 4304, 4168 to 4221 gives 0.95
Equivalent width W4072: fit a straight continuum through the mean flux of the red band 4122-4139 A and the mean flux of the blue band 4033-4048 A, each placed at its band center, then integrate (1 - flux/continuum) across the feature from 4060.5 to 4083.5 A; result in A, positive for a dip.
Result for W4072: 0.9 A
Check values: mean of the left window 2.07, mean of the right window 2.25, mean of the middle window 2.05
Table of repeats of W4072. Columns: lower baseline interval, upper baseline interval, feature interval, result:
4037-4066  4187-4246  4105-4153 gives -3.1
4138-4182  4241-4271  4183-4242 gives 1.9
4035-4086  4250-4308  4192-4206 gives -1.1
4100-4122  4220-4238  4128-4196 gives -4.1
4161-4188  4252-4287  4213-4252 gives 0.3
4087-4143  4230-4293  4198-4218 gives 0.1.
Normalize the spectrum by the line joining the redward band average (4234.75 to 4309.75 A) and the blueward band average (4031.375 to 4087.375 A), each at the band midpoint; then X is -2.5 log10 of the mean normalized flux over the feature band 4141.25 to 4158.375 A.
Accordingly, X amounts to -0.081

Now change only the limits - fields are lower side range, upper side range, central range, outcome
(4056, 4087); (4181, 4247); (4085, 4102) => -0.07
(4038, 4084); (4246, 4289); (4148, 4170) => -0.13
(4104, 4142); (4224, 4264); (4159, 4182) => -0.03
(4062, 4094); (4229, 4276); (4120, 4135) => -0.04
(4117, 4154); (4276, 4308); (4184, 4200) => -0.03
